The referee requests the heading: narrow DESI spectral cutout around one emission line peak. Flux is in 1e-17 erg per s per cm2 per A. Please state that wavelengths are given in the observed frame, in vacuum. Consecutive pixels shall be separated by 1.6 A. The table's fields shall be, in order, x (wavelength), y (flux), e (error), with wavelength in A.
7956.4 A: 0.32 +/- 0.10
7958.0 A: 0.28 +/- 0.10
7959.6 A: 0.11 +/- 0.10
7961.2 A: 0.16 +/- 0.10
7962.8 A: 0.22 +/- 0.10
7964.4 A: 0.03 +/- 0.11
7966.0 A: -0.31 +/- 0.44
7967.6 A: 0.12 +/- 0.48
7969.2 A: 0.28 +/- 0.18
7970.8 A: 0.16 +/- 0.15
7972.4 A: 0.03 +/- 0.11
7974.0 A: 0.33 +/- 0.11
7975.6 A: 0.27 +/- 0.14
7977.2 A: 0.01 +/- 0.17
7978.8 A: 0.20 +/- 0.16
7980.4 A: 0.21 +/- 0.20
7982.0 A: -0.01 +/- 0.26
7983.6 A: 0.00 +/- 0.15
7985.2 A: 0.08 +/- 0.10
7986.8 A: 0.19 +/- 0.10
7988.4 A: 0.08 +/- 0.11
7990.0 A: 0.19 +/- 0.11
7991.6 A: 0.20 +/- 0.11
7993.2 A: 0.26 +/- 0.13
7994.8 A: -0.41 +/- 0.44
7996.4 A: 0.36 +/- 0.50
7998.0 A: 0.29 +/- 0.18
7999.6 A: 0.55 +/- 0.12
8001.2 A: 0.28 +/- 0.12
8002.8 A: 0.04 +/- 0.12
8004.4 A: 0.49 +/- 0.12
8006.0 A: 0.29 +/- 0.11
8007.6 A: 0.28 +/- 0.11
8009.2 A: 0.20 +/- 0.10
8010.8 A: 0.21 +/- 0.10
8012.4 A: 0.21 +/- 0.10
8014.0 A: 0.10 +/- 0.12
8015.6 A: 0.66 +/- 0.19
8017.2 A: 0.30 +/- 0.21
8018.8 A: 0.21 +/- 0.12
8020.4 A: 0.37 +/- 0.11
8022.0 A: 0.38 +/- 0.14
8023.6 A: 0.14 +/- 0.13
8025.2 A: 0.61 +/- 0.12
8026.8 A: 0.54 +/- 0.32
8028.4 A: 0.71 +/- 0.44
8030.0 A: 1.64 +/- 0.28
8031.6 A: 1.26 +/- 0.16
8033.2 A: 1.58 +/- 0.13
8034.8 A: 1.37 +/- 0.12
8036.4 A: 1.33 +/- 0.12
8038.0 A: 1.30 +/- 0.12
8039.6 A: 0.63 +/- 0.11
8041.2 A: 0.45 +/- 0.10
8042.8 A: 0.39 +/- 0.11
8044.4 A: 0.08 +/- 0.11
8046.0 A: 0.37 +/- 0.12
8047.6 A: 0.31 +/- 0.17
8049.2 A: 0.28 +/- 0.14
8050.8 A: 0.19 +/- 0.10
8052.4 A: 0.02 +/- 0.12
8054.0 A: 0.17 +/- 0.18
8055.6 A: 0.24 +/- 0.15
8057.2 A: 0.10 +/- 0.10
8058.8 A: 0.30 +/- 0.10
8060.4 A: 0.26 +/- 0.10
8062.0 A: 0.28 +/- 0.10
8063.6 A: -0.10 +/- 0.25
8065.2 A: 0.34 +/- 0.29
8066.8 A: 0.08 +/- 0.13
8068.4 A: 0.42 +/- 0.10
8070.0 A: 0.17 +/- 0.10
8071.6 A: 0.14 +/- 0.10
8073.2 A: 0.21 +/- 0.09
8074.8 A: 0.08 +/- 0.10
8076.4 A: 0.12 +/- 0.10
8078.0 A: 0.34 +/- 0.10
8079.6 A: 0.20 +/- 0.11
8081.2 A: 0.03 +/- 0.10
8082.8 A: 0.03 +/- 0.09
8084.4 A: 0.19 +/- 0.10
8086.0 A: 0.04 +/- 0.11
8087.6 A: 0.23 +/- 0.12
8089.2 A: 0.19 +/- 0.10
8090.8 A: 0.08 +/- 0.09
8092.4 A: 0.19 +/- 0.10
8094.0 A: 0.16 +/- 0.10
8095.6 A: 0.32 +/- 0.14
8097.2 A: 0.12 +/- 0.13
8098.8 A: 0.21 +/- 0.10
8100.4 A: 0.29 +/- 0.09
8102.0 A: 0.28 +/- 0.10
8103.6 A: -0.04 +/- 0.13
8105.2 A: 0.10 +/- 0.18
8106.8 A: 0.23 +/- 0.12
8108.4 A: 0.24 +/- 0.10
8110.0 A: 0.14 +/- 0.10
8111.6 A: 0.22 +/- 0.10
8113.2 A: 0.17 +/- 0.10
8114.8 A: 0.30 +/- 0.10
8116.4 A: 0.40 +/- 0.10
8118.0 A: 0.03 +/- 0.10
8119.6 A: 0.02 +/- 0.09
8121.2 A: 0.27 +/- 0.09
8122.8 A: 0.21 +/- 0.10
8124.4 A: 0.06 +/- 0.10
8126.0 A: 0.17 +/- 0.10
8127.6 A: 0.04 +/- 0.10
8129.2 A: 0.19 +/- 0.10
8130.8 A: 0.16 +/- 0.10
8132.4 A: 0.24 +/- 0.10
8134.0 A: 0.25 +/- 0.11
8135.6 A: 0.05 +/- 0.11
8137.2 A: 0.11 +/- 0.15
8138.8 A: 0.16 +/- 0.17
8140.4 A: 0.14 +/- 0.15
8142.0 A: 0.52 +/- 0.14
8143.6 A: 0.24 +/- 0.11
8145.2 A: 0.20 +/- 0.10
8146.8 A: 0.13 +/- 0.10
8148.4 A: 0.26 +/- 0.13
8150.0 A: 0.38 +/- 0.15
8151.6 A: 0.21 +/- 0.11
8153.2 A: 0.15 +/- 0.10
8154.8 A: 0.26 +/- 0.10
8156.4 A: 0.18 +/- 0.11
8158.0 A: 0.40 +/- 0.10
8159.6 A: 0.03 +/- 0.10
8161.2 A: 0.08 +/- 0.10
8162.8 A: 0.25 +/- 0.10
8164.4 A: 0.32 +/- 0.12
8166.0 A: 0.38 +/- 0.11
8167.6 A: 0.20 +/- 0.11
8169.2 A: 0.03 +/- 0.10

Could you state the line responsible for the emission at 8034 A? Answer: [O II] 3727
